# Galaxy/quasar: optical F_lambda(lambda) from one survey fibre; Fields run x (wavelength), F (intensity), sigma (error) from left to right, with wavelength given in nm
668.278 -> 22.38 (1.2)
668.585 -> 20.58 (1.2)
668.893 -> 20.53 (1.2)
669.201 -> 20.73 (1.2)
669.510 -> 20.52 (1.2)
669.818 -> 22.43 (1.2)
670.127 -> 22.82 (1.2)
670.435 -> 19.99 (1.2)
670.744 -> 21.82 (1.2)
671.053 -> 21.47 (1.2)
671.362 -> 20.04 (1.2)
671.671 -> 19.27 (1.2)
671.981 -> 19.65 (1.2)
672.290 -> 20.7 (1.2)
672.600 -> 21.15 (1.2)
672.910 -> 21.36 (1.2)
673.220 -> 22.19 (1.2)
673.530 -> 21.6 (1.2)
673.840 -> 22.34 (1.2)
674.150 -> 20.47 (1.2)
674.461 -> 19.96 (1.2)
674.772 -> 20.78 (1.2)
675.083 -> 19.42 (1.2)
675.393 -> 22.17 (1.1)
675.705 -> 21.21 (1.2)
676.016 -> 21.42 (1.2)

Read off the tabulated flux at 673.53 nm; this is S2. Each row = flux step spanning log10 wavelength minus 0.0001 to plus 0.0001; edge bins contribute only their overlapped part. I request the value 21.6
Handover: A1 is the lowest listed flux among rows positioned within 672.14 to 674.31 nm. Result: 20.47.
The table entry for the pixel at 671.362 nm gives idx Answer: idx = 20.04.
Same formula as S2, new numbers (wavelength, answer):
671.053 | 21.47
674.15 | 20.47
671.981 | 19.65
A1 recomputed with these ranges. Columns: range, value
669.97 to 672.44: 19.27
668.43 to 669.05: 20.53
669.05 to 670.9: 19.99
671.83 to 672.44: 19.65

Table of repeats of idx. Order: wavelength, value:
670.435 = 19.99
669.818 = 22.43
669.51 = 20.52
